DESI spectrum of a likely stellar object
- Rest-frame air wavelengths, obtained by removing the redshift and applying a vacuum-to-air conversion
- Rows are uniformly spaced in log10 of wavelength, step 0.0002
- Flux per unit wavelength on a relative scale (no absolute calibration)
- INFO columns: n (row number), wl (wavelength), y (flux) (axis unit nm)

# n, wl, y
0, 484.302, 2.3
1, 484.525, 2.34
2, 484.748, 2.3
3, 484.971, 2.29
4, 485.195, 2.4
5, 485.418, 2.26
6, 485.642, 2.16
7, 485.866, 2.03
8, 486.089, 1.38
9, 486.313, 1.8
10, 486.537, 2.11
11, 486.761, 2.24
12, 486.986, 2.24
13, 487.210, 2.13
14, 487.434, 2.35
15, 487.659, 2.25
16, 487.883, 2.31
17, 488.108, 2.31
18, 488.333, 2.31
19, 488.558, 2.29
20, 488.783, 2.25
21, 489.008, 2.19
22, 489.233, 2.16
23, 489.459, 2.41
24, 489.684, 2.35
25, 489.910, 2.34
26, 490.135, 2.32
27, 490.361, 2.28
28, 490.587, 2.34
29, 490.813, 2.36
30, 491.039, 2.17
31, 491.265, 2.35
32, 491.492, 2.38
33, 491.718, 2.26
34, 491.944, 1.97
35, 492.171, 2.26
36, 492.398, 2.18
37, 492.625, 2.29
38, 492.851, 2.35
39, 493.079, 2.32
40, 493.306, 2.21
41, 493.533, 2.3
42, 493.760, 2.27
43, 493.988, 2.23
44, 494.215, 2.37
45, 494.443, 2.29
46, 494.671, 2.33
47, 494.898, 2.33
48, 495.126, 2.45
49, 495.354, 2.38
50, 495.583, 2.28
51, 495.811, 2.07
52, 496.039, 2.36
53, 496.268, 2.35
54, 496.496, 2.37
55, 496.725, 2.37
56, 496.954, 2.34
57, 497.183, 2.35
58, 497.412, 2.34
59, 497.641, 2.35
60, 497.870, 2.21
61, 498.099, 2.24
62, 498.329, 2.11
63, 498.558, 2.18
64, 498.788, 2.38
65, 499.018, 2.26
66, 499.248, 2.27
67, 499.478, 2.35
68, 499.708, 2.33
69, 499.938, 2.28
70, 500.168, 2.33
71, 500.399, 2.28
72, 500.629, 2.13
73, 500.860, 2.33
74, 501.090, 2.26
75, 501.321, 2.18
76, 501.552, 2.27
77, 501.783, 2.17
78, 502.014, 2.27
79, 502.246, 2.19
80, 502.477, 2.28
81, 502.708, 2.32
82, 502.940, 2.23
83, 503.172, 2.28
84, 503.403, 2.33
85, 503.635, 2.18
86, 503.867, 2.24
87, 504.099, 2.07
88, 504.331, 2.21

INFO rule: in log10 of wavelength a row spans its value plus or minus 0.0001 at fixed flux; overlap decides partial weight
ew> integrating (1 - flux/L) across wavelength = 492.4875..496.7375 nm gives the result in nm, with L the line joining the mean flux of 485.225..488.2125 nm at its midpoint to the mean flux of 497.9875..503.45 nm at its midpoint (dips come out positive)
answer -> -0.21 nm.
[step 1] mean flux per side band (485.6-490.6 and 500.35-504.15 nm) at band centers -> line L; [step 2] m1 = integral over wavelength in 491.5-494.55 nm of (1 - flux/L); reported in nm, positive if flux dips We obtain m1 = -0.07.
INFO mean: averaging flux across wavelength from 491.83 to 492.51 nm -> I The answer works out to 2.14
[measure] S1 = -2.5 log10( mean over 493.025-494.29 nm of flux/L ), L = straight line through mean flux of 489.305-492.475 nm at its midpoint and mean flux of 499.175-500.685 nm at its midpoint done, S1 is 0.002 mag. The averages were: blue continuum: 2.28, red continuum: 2.29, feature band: 2.28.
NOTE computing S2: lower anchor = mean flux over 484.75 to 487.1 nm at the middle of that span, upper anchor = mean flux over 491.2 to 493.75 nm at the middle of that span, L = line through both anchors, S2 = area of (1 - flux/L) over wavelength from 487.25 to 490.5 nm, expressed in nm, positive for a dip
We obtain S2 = -0.18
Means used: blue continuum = 2.1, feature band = 2.29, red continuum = 2.26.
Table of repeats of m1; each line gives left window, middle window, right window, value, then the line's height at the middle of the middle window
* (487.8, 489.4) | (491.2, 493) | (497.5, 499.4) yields 0.005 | 2.26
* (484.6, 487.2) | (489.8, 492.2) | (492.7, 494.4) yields -0.046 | 2.23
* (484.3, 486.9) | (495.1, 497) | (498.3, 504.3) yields -0.098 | 2.21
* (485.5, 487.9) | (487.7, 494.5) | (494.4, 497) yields -0.242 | 2.2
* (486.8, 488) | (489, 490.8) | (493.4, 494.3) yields -0.032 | 2.27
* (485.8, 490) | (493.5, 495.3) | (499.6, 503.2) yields -0.086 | 2.22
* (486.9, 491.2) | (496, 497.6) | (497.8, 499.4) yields -0.076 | 2.25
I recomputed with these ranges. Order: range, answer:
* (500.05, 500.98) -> 2.27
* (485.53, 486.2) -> 1.86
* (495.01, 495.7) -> 2.37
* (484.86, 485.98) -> 2.23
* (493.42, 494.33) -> 2.29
